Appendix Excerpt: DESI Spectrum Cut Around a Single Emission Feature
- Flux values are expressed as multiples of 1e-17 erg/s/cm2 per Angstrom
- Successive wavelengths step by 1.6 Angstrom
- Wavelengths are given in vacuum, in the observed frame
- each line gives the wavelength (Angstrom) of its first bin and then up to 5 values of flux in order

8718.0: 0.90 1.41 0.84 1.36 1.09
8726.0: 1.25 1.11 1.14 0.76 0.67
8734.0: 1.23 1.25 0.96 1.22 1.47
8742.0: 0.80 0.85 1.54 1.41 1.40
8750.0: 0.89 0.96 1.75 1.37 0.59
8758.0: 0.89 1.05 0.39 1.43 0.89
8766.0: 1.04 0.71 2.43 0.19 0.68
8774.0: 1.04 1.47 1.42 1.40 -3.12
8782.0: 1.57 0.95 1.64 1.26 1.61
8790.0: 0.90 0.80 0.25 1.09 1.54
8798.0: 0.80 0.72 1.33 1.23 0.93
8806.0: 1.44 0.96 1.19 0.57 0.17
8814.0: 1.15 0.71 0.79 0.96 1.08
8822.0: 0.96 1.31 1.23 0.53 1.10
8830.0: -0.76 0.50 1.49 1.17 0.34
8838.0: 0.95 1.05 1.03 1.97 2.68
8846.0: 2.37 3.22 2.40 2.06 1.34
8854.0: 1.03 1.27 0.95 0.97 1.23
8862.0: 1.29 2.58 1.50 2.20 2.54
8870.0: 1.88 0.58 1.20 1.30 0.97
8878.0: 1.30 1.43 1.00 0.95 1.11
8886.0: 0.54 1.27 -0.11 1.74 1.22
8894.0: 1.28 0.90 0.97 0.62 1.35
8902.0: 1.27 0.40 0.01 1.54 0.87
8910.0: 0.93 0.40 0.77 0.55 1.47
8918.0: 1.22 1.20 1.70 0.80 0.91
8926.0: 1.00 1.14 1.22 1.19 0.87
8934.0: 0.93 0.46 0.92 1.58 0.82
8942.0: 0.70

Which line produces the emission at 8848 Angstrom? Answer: [S II] 6716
